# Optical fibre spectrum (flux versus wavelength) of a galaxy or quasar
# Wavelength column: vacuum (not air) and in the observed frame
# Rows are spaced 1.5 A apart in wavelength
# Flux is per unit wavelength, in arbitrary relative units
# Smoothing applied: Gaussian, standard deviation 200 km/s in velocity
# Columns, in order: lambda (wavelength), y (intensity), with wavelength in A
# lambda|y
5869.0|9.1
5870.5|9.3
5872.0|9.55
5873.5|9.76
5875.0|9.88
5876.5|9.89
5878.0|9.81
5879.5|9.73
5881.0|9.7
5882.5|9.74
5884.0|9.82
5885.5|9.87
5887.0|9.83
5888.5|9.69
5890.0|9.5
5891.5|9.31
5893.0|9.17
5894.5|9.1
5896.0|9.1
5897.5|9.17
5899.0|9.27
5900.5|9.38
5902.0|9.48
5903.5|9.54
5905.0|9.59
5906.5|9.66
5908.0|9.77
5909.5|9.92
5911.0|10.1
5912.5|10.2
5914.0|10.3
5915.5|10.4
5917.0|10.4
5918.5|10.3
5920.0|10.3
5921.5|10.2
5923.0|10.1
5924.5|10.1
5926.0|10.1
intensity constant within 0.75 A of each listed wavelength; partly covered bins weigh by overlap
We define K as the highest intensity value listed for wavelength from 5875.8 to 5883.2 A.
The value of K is 9.89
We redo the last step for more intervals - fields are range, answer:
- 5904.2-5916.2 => 10.4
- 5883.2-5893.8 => 9.87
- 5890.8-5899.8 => 9.31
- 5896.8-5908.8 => 9.77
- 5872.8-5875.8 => 9.88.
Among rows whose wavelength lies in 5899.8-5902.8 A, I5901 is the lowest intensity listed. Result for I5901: 9.38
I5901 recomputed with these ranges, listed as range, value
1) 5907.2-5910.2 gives 9.77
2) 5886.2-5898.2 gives 9.1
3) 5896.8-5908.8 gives 9.17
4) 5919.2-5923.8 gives 10.1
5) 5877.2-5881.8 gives 9.7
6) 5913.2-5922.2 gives 10.2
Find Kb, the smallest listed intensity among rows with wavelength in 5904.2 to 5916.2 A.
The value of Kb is 9.59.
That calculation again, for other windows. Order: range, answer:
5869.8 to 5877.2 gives 9.3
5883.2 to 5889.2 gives 9.69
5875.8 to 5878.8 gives 9.81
